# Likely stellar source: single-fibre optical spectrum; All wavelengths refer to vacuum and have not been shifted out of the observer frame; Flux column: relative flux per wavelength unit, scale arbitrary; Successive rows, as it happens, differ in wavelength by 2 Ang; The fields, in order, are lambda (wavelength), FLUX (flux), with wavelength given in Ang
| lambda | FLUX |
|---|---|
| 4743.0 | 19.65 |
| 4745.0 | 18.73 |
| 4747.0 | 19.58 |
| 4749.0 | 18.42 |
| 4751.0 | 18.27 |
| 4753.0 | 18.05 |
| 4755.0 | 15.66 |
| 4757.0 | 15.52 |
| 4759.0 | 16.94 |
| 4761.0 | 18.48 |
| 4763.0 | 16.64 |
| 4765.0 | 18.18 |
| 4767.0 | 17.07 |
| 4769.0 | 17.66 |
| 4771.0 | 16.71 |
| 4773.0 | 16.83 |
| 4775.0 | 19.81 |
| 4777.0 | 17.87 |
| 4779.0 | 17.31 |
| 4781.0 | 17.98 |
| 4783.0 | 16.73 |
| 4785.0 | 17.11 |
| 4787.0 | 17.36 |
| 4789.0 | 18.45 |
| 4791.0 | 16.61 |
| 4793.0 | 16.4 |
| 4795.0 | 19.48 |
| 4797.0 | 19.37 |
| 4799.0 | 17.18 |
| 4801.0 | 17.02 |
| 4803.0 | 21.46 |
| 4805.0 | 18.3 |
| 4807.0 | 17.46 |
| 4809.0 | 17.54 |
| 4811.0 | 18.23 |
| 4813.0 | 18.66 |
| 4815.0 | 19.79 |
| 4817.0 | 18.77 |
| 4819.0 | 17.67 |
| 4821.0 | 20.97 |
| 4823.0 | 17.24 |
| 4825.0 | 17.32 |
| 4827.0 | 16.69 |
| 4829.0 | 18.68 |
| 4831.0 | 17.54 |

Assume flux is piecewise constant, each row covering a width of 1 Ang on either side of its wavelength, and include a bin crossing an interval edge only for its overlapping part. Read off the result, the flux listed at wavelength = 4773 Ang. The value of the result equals 16.83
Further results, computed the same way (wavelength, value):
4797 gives 19.37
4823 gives 17.24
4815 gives 19.79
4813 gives 18.66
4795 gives 19.48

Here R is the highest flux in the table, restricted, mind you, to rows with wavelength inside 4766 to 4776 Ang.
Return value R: 19.81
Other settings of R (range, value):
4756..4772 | 18.48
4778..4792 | 18.45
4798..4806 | 21.46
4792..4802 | 19.48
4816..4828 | 20.97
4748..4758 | 18.42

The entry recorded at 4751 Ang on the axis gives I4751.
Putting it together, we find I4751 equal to 18.27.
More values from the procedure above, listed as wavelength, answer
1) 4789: 18.45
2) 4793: 16.4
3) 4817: 18.77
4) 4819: 17.67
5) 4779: 17.31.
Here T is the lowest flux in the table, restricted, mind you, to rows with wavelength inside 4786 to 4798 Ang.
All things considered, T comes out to 16.4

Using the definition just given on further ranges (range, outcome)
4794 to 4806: 17.02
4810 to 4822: 17.67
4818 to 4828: 16.69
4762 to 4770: 16.64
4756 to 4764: 15.52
